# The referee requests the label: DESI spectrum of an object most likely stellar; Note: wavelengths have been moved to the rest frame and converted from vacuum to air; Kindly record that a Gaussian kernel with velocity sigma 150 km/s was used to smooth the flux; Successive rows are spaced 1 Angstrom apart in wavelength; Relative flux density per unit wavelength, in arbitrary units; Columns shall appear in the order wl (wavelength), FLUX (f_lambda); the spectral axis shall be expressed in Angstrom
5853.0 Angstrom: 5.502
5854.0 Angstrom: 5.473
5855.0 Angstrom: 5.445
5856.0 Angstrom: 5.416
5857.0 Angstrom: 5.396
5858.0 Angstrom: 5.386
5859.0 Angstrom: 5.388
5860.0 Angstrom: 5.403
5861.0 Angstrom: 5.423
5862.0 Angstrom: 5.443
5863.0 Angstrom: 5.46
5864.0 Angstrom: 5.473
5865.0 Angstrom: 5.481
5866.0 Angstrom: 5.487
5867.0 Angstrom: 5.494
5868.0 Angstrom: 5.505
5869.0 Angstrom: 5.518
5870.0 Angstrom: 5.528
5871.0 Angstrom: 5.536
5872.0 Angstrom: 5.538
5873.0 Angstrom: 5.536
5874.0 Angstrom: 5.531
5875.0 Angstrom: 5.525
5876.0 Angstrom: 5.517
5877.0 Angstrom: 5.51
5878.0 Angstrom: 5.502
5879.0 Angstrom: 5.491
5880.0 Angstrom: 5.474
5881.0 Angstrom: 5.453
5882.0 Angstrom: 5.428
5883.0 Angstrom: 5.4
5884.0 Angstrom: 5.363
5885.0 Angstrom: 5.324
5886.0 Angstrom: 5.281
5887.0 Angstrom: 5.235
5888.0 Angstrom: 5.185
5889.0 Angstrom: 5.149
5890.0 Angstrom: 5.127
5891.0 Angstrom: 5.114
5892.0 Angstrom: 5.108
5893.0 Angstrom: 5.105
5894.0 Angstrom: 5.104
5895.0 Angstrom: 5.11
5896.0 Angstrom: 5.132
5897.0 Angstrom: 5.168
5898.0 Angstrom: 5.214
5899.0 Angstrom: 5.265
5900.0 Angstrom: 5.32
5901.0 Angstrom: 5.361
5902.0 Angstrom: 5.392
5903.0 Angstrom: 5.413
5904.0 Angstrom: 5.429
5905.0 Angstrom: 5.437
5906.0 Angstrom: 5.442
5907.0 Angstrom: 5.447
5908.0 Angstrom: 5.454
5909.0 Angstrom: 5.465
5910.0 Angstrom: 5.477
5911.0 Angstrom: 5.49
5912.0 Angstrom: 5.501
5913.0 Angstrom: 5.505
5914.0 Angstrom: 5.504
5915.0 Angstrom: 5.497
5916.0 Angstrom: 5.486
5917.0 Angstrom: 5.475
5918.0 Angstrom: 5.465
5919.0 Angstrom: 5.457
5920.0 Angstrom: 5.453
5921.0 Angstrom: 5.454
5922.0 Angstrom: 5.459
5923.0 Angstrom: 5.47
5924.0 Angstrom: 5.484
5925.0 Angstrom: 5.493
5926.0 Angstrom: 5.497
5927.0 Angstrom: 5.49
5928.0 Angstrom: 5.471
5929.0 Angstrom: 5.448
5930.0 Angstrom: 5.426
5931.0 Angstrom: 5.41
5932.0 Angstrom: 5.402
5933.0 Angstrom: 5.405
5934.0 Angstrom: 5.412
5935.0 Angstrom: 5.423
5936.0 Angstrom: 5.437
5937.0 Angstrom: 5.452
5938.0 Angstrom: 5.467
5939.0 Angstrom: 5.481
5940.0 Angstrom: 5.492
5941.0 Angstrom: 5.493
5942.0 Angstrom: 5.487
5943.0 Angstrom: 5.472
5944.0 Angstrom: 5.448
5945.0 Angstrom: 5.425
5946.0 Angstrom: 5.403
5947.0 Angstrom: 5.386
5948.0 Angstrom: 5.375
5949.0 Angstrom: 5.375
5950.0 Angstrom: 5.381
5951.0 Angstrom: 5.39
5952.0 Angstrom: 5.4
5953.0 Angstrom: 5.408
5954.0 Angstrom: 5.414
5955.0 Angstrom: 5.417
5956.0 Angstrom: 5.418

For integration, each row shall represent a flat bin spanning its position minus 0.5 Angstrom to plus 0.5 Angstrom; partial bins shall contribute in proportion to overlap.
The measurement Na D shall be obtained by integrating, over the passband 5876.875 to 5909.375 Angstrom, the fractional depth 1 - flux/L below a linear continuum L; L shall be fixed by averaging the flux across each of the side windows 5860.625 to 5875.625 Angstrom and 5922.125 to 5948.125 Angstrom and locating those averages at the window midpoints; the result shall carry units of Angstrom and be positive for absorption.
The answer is 1.0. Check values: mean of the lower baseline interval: 5.5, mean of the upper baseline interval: 5.45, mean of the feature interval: 5.31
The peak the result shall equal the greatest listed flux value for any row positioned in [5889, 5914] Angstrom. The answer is 5.505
